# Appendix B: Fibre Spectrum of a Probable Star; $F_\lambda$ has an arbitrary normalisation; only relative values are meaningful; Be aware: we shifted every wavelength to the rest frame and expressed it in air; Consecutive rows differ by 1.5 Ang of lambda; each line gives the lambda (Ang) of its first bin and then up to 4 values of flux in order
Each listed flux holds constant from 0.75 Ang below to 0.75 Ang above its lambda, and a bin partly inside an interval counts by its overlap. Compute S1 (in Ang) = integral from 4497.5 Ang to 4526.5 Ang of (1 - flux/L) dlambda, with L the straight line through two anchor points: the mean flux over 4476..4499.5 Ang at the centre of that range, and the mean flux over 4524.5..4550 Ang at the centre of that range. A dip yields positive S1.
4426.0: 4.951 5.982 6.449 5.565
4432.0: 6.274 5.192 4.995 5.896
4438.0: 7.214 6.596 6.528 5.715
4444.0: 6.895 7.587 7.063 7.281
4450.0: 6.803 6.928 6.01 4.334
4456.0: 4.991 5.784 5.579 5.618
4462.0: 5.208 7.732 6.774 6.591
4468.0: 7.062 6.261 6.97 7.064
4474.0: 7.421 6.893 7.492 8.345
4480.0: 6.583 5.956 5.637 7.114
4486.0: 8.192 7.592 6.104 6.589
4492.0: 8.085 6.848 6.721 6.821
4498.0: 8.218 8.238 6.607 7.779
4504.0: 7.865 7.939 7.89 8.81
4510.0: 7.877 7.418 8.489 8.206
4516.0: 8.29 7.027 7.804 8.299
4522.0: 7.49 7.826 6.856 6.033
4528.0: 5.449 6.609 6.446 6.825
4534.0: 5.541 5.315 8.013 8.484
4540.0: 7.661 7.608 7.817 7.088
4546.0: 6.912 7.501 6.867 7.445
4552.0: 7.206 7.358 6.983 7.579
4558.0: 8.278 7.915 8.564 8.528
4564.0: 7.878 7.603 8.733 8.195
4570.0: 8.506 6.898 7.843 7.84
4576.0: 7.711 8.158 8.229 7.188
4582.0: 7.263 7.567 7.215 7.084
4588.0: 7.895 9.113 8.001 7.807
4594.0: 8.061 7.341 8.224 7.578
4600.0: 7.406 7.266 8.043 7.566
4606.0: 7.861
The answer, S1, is -3.2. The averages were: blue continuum 7.12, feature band 7.79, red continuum 6.89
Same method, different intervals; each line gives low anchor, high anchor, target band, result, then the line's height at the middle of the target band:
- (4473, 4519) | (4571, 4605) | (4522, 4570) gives 1.5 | 7.59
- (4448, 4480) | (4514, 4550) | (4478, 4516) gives -3.4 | 6.83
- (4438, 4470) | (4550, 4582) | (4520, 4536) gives 1.6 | 7.33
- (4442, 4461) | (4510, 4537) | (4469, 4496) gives -1.6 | 6.6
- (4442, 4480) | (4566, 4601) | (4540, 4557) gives 0.3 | 7.46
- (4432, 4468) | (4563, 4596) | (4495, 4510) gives -1.9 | 6.89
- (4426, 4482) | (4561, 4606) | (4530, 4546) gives 0.6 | 7.33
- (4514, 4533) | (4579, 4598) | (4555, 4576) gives -1.2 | 7.54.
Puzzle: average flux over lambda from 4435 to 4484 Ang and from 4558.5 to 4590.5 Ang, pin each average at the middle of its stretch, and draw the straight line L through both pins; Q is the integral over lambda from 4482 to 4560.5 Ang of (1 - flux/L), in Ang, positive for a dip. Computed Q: -1.0 Ang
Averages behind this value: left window 6.5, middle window 7.34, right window 7.9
